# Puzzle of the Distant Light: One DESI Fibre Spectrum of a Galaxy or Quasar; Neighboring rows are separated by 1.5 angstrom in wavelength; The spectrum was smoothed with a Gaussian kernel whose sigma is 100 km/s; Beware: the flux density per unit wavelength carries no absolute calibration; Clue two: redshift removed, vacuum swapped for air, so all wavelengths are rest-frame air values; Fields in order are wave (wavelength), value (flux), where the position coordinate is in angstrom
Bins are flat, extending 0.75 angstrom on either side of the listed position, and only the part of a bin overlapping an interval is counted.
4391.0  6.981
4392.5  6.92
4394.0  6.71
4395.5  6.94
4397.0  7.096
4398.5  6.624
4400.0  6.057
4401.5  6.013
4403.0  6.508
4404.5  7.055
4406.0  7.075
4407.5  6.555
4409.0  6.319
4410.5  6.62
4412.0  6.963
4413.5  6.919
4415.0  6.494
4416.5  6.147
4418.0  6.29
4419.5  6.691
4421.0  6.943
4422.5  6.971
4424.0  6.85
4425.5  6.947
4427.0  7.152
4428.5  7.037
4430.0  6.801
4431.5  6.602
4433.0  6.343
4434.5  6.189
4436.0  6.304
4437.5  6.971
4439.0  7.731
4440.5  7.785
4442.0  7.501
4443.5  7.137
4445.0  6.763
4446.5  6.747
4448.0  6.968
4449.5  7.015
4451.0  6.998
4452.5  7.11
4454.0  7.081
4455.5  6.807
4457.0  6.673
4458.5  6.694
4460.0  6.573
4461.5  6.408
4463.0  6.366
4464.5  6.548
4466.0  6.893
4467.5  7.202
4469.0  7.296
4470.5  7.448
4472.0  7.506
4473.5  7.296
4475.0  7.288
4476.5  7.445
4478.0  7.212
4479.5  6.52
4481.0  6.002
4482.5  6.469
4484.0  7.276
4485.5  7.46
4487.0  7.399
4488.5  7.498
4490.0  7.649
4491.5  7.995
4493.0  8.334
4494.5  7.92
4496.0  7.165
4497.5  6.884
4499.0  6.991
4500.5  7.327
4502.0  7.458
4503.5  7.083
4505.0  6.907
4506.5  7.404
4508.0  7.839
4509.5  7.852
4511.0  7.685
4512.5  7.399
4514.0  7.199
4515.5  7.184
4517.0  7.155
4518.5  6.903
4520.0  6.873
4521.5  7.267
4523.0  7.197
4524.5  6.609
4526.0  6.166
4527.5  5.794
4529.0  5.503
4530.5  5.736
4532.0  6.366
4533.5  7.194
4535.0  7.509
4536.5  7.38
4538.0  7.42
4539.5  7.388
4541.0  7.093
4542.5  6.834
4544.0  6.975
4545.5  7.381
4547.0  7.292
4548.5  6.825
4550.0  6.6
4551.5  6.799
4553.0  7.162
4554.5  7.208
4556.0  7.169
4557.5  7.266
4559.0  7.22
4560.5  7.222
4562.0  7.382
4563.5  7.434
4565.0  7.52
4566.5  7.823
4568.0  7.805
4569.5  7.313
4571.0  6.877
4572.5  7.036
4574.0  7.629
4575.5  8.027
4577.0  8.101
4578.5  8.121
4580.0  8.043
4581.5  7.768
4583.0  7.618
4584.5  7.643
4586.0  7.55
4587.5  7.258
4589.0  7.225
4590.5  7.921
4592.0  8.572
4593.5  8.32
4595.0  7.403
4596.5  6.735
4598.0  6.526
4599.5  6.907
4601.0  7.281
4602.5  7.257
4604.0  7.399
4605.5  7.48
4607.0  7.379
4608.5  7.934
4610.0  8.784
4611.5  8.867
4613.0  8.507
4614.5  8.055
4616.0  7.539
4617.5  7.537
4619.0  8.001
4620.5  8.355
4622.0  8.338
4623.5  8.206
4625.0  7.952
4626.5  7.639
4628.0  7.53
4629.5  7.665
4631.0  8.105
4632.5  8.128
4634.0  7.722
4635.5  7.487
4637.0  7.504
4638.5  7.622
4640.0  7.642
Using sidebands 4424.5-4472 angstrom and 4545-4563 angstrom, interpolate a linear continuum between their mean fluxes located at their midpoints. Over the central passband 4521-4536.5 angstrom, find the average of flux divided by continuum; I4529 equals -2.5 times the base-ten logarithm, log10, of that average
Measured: 0.082 mag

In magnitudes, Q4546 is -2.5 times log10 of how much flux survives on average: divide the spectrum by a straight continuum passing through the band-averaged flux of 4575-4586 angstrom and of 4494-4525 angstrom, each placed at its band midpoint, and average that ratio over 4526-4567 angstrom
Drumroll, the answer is 0.09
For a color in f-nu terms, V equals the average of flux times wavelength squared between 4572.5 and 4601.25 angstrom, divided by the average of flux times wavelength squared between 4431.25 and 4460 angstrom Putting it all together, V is 1.2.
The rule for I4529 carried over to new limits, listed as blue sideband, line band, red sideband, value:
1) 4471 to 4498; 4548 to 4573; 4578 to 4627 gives 0.06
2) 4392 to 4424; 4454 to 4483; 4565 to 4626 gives 0.02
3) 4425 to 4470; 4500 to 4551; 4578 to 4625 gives 0.05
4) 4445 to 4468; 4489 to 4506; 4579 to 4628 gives -0.05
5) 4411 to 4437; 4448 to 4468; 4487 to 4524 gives 0.03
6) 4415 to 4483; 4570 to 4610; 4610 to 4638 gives 0.03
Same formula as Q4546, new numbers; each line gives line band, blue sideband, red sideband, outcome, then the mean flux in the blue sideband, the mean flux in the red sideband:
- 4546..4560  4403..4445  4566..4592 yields 0.07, 6.82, 7.66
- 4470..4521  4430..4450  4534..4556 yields -0.04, 6.92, 7.14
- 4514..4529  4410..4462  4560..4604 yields 0.08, 6.84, 7.53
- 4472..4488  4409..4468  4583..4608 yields -0.01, 6.82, 7.44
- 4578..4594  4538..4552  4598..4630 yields -0.04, 7.05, 7.81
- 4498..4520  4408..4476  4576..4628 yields -0.01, 6.88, 7.77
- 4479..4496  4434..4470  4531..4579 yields -0.04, 6.92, 7.28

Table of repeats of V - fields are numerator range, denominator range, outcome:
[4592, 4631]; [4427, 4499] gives 1.18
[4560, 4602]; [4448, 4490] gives 1.13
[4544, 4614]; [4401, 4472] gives 1.17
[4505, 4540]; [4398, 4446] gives 1.08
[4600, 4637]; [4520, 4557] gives 1.19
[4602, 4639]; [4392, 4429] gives 1.29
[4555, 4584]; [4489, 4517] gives 1.04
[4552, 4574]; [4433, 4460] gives 1.11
